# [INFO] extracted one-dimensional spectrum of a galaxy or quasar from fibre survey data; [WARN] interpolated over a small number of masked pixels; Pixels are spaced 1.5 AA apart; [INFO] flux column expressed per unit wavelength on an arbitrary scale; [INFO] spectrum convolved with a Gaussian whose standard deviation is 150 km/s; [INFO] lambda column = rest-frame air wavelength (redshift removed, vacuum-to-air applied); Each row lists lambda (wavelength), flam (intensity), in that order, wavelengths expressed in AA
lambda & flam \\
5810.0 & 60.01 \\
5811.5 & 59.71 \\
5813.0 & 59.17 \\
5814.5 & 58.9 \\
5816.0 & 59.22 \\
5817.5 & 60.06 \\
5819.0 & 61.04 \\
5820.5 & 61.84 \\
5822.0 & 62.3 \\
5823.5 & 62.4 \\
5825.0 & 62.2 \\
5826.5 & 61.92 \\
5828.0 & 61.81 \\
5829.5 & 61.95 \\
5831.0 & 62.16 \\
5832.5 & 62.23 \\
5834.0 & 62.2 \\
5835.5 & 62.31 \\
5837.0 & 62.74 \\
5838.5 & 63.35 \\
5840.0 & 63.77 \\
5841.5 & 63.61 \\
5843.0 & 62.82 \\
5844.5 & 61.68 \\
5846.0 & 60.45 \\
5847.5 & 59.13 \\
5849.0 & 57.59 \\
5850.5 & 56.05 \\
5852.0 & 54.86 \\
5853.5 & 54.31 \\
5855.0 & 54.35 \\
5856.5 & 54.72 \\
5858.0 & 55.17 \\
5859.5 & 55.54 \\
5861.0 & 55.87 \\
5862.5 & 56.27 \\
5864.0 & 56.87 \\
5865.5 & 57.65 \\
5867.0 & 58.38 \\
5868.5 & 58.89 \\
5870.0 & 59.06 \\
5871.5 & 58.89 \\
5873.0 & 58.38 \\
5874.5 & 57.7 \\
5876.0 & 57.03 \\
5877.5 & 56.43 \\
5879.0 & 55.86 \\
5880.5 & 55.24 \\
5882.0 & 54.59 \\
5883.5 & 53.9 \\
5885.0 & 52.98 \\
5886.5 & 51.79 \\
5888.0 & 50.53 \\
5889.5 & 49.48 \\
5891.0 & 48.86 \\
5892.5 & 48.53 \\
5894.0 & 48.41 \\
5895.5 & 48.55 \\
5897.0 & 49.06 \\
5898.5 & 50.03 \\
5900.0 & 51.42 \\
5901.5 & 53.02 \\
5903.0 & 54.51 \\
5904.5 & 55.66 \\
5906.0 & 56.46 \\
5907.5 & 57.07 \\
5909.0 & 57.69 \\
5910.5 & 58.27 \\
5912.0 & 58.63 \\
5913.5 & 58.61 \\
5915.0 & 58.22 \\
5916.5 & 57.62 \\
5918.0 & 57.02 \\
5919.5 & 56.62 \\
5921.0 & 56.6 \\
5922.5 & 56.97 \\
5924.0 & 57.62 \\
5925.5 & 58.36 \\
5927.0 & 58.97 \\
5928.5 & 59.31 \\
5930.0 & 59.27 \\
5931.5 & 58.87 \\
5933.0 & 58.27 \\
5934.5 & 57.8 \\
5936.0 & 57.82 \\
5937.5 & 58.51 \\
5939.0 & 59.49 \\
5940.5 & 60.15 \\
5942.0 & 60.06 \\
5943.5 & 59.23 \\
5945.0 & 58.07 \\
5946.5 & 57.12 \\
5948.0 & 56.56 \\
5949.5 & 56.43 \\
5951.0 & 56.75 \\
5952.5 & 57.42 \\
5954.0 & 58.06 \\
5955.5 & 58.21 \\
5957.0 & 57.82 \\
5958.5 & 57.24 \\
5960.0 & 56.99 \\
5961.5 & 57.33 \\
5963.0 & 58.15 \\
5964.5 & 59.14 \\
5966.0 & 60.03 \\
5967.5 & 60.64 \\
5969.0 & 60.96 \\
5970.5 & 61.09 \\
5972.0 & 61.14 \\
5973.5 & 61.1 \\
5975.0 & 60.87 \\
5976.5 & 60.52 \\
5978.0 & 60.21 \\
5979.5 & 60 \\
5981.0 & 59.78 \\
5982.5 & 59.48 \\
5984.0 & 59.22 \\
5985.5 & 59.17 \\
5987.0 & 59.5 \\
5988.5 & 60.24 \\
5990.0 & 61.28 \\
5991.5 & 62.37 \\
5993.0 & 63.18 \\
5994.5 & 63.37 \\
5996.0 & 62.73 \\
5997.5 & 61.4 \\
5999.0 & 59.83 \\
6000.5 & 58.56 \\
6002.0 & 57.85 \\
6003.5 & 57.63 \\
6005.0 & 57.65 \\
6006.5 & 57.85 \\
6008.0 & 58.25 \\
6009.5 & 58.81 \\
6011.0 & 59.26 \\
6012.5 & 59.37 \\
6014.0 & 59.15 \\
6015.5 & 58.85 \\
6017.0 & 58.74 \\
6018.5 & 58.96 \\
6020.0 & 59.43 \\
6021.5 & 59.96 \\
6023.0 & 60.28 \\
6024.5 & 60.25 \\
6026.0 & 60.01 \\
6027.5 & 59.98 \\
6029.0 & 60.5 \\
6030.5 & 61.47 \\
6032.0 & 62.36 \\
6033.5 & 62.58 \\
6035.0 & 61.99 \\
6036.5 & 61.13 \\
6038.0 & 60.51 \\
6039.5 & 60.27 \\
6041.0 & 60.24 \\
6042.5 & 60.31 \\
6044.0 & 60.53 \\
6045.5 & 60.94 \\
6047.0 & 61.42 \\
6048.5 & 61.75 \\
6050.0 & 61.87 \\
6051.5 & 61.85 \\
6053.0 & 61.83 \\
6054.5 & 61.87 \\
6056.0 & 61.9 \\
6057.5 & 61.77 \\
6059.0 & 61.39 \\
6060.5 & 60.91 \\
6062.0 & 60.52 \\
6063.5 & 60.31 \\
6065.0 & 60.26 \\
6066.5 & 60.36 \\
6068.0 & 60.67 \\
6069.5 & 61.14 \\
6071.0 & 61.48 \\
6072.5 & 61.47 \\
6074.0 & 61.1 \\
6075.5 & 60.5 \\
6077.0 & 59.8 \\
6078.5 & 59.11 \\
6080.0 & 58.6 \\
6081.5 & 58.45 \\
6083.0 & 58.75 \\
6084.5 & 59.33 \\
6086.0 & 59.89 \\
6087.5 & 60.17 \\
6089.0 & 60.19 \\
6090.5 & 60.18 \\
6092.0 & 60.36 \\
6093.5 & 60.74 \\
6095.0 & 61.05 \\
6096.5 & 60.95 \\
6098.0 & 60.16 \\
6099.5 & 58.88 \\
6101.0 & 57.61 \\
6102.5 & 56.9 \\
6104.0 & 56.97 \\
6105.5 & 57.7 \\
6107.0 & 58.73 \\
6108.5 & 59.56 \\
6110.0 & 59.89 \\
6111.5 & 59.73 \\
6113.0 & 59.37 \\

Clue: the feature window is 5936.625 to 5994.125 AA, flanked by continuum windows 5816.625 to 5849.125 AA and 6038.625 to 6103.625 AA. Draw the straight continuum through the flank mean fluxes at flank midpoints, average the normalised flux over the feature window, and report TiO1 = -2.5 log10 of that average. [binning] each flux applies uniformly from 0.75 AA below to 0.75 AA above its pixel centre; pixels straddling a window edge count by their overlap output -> 0.03 mag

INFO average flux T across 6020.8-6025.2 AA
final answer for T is 60.2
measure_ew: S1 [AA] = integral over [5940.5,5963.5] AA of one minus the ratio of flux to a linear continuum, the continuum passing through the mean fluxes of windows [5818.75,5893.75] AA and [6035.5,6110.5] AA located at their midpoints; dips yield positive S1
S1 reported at 0.4 AA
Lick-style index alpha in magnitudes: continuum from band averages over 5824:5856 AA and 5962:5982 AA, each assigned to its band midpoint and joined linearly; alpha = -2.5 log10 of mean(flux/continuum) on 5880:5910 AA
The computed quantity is 0.15 mag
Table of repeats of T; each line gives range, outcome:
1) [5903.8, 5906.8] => 56.1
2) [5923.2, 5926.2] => 58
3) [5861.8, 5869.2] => 57.6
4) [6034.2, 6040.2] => 61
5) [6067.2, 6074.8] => 61.2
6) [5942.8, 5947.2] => 58.1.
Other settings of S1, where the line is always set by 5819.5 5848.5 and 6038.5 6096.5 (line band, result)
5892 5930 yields 3.8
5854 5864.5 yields 1.1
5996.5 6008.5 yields 0.5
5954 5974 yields 0.7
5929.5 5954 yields 1.3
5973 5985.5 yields 0.2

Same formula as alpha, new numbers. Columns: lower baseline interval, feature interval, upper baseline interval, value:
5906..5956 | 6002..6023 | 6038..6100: 0.01 mag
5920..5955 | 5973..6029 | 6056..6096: -0.01 mag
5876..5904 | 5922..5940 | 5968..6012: -0.06 mag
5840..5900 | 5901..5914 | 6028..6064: 0.00 mag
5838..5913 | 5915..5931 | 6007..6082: -0.01 mag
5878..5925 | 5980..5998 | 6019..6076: -0.05 mag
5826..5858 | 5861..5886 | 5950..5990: 0.06 mag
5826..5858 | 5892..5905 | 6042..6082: 0.18 mag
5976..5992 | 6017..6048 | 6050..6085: 0.00 mag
